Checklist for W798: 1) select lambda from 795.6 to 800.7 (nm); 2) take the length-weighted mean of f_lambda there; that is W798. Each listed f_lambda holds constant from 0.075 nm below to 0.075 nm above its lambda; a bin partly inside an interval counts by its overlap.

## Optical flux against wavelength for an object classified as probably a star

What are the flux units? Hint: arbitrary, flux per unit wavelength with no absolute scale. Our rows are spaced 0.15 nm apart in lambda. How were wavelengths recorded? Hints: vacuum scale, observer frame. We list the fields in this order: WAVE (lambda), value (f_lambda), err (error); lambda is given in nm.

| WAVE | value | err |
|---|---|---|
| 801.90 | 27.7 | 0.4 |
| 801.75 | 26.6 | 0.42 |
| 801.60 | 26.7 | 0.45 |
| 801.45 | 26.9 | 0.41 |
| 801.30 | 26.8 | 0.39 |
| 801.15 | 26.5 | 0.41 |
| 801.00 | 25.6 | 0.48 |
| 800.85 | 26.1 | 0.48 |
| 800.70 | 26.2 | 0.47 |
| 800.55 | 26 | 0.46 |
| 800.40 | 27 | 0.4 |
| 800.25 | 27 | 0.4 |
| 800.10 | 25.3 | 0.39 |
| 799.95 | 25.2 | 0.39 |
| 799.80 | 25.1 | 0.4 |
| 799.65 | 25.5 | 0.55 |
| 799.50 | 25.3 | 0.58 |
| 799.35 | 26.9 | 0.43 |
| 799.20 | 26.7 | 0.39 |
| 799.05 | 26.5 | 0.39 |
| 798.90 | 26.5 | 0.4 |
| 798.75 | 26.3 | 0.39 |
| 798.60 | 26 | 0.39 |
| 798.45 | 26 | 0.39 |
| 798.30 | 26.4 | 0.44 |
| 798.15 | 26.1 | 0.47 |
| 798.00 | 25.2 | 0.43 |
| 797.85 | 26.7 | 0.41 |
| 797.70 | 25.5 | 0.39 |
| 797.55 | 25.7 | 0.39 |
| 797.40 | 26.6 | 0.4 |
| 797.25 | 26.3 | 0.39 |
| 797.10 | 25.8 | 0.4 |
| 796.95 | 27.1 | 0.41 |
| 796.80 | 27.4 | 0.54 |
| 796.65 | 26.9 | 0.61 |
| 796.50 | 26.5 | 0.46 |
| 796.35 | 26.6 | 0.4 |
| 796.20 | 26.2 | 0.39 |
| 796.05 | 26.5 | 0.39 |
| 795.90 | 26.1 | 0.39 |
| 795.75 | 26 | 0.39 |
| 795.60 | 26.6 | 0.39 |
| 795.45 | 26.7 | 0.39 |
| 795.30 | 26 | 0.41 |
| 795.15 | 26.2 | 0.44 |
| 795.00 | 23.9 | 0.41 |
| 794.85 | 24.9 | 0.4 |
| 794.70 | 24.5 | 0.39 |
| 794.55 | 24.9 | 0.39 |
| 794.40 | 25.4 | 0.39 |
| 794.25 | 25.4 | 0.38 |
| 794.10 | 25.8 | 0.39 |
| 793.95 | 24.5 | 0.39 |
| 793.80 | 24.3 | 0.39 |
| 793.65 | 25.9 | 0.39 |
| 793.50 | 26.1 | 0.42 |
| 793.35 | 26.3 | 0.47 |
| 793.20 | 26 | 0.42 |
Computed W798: 26.2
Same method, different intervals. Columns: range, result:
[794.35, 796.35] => 25.7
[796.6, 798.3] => 26.3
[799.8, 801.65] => 26.2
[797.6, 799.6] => 26.1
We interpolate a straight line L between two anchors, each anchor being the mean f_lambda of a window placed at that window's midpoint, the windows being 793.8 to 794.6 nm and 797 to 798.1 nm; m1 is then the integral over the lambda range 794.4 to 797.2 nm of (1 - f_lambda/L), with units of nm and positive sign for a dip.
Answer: -0.05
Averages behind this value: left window 25.1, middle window 26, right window 26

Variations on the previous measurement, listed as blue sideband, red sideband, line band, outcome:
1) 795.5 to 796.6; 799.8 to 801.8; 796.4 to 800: 0.02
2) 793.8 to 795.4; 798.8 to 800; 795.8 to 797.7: -0.07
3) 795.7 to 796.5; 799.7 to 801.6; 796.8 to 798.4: 0.00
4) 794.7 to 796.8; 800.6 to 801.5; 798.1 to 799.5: -0.01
